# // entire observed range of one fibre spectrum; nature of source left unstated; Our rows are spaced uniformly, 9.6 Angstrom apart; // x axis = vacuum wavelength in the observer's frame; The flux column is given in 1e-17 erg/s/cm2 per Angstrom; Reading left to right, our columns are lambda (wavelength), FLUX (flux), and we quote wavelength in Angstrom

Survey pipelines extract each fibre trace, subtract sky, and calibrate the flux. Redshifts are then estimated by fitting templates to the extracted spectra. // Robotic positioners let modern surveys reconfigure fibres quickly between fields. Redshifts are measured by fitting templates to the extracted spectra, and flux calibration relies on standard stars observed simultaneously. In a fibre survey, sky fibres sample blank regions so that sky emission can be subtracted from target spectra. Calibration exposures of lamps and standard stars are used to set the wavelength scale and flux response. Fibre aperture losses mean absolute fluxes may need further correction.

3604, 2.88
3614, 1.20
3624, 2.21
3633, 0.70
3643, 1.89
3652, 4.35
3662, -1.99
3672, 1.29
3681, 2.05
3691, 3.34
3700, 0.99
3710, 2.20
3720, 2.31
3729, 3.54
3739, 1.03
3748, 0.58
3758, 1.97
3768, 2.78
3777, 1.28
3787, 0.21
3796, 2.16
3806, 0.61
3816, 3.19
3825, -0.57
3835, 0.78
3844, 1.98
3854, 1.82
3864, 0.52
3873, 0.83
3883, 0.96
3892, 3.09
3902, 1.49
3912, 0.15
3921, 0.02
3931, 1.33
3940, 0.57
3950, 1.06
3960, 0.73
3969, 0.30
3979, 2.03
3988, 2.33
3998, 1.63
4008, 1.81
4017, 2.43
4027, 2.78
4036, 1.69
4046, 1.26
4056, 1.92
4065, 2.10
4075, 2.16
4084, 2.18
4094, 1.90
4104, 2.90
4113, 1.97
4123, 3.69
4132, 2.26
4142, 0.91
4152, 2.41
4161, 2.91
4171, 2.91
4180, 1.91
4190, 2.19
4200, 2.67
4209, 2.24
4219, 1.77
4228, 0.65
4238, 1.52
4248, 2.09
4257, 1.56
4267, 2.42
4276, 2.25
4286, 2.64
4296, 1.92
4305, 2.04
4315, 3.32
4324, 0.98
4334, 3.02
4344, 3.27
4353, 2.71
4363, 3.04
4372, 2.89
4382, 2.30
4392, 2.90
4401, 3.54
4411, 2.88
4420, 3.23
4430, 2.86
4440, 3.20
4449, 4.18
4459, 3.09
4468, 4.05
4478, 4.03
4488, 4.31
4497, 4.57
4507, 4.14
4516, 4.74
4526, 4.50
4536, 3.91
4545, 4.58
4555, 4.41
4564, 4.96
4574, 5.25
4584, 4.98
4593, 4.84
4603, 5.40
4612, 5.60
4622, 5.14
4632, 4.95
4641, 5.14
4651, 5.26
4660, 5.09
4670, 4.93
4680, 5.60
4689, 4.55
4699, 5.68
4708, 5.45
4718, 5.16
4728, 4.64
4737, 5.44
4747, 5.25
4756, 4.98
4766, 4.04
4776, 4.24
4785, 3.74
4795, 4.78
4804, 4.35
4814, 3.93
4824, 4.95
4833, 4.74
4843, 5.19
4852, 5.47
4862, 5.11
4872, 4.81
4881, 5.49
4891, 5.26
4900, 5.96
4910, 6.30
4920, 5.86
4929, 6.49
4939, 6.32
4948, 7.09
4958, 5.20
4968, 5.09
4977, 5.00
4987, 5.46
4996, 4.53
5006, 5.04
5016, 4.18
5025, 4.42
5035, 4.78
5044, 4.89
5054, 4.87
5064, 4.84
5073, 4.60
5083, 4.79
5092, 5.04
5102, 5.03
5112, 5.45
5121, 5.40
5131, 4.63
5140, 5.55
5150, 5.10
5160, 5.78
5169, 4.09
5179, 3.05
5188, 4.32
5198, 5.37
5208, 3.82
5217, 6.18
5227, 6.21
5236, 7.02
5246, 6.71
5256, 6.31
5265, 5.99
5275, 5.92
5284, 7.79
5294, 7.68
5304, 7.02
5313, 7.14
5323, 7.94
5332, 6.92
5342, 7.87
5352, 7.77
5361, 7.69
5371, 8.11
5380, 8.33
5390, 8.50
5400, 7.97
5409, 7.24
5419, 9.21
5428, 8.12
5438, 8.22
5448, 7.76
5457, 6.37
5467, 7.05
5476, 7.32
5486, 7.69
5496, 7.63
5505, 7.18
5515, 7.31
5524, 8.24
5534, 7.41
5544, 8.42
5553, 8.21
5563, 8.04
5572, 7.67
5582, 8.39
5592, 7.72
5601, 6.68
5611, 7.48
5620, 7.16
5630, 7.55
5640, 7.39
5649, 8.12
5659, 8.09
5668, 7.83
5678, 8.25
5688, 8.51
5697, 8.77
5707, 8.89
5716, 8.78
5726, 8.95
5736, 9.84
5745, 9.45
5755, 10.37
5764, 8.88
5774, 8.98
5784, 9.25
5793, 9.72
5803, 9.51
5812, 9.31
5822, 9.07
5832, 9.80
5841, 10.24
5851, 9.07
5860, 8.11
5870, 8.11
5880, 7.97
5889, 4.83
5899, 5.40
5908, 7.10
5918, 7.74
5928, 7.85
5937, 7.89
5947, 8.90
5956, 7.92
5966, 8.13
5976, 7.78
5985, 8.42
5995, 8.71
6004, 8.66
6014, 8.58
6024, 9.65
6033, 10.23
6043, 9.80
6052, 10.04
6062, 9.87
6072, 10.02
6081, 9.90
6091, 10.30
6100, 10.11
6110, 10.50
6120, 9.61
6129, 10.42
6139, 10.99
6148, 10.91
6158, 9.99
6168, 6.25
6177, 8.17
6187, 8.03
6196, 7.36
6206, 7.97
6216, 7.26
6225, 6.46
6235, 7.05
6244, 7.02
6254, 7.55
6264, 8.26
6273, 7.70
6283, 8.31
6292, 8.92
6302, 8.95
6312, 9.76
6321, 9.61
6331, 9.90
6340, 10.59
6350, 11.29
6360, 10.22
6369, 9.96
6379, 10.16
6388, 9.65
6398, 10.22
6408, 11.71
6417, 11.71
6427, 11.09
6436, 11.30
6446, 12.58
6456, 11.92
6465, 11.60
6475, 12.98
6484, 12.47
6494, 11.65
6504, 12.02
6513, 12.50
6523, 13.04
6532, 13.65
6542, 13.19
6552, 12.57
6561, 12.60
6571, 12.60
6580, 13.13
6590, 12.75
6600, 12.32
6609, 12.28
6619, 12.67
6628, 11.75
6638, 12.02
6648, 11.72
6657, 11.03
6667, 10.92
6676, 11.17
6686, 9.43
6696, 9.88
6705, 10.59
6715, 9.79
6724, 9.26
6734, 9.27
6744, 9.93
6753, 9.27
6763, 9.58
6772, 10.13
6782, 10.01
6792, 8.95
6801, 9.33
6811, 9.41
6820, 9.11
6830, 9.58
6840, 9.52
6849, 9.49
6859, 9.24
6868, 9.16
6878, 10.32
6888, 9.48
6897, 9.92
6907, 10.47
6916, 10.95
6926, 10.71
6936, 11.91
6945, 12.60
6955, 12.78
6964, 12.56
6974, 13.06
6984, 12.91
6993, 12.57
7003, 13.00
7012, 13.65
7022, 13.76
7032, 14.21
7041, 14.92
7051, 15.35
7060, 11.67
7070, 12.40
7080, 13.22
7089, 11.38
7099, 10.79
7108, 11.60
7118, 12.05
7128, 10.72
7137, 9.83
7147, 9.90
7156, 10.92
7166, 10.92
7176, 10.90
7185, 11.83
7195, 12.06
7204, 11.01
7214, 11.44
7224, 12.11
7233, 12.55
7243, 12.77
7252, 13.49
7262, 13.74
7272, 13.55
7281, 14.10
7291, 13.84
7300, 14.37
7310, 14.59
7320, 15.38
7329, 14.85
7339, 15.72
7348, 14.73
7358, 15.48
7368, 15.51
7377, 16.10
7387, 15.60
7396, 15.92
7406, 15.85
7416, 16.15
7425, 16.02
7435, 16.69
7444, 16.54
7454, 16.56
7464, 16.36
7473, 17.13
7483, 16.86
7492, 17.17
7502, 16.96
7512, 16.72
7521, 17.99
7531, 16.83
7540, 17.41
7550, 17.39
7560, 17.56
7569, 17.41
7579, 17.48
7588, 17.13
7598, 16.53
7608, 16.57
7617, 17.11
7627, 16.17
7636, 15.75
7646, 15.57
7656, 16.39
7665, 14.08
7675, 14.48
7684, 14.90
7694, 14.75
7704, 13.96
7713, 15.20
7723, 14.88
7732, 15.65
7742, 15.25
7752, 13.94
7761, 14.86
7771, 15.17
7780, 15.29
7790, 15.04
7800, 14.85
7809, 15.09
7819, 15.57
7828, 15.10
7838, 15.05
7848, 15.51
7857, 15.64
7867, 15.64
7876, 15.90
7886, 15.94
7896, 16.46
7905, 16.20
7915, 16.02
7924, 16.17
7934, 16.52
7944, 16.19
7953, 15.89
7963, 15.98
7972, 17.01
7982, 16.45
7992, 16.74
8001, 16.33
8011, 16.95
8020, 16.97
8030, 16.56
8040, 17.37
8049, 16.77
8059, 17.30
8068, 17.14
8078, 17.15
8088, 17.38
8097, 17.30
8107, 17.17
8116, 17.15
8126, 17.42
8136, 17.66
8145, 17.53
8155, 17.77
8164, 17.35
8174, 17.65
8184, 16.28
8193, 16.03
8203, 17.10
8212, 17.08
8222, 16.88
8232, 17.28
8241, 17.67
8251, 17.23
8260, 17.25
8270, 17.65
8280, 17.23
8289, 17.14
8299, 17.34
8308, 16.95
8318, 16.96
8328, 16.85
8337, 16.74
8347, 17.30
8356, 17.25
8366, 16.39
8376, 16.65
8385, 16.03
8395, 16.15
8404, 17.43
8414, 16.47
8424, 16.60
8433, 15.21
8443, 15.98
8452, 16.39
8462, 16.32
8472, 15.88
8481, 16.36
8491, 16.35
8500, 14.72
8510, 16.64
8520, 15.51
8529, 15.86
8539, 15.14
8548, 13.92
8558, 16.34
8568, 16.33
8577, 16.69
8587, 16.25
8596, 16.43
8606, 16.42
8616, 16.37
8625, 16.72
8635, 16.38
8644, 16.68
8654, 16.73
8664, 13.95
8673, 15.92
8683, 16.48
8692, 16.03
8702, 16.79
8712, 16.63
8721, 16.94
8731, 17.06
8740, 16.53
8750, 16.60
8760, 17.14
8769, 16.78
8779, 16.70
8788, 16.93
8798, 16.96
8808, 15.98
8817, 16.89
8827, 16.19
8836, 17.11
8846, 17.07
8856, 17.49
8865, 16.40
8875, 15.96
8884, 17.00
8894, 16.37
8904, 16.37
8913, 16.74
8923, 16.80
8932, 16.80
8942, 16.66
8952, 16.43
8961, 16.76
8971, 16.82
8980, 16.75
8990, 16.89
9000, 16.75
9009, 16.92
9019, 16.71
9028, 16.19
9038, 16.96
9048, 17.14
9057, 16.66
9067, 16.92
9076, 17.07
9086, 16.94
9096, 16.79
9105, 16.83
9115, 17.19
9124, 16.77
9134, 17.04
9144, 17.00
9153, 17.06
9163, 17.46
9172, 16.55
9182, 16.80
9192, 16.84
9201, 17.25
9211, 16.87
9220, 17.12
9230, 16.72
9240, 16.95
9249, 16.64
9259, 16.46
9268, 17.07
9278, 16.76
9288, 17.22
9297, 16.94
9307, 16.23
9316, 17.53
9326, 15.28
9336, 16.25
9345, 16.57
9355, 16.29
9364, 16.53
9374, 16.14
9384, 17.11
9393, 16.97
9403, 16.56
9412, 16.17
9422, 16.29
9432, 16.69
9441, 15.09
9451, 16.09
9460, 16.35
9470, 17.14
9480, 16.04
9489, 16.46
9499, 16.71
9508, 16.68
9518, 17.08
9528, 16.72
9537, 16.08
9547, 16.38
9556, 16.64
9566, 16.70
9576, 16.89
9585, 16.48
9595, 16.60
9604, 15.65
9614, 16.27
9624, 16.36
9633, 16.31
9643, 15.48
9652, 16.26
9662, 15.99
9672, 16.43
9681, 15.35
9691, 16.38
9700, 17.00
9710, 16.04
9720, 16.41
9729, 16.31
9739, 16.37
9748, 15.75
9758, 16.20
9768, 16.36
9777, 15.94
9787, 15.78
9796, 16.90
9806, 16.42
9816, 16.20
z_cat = 0.000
